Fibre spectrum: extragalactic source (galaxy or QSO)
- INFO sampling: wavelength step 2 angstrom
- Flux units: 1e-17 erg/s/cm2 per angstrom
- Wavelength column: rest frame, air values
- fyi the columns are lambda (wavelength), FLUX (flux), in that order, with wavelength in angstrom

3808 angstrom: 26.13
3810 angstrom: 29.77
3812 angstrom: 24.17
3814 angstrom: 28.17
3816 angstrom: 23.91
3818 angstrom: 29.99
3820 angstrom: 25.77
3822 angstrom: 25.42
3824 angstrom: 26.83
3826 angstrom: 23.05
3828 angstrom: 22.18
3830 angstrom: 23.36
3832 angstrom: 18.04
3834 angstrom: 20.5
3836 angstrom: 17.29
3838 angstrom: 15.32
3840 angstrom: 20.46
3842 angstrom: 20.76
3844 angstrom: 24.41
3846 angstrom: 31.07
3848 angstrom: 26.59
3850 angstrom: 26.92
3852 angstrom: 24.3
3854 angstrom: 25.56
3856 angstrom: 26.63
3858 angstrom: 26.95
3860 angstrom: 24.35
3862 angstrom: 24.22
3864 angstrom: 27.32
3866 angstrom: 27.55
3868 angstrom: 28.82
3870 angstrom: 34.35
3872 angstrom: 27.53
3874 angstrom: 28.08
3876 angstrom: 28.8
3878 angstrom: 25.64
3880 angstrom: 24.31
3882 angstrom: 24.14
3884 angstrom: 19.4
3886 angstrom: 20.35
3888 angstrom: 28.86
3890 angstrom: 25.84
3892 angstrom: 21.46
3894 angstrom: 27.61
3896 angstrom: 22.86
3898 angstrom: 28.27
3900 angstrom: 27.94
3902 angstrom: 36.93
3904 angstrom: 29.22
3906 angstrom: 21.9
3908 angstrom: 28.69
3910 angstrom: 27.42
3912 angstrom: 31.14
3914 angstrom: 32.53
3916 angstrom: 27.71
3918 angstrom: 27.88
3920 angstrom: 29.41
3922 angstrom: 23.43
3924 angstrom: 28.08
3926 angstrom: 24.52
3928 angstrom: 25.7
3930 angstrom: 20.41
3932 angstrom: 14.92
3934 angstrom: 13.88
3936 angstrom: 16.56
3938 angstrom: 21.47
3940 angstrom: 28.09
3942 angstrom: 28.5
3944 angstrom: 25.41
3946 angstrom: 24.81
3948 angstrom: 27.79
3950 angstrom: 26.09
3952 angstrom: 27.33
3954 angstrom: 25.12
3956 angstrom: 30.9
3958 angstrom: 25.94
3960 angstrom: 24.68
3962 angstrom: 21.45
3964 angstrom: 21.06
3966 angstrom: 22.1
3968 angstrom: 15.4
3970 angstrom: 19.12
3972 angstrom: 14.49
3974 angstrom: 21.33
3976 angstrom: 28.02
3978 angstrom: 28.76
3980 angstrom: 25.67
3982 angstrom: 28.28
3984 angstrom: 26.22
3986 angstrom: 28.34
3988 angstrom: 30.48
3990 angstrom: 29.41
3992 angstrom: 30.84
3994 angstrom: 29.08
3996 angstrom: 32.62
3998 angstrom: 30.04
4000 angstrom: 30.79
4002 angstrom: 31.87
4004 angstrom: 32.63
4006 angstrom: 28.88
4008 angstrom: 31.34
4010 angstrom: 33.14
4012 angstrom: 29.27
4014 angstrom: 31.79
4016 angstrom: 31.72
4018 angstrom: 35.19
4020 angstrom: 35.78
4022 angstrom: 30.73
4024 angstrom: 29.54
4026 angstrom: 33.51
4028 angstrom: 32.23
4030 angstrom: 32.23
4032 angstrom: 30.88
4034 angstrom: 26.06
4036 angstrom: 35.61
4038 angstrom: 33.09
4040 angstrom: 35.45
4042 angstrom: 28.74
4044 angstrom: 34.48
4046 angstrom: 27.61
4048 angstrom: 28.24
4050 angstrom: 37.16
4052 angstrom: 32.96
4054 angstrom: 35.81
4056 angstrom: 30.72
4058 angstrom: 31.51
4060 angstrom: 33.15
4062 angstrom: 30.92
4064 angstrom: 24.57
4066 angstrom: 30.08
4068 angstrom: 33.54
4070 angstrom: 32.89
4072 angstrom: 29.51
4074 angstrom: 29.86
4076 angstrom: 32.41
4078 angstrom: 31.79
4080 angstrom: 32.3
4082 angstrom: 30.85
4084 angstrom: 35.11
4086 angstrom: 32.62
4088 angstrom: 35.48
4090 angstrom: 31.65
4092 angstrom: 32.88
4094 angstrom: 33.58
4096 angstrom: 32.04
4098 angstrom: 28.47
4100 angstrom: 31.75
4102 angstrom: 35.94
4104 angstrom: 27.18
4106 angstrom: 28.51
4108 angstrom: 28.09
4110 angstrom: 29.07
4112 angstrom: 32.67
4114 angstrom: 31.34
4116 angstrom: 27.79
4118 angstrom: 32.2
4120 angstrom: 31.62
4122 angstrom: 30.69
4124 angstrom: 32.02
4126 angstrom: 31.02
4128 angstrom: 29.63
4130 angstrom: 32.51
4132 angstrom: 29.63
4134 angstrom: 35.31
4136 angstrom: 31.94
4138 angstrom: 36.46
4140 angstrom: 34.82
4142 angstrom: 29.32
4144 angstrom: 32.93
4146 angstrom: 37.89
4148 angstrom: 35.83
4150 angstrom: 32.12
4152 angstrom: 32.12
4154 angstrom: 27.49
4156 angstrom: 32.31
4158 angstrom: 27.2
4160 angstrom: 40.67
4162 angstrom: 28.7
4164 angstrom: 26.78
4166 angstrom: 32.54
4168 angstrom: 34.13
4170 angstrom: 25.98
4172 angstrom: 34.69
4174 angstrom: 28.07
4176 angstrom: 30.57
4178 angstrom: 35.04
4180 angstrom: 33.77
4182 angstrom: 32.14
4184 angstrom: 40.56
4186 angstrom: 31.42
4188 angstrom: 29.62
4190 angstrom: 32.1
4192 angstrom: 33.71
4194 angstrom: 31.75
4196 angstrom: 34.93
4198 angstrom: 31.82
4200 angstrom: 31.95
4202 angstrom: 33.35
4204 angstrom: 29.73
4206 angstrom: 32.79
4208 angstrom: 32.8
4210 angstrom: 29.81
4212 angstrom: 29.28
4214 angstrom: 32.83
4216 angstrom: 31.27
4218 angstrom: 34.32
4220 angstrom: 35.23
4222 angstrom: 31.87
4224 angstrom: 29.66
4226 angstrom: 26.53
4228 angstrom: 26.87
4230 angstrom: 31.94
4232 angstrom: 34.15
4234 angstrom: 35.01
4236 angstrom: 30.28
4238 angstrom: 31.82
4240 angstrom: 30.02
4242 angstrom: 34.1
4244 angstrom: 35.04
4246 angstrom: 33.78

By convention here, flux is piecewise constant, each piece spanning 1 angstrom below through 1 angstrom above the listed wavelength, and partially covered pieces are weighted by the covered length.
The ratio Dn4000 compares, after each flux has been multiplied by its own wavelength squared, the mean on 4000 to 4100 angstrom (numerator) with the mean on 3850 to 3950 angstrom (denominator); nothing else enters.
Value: 1.33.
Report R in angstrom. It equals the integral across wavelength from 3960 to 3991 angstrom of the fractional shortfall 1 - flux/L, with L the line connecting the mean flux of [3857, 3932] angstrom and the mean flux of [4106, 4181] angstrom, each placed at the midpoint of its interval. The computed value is 4.66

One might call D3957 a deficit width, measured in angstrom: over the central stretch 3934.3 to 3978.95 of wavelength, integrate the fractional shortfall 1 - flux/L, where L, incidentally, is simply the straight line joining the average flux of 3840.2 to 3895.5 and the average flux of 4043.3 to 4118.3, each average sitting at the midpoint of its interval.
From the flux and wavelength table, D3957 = 7.2 angstrom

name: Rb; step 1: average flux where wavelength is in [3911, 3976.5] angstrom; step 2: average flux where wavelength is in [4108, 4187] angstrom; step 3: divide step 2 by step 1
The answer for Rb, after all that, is 1.3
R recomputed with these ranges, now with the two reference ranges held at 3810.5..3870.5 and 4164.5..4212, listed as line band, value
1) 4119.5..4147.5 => -1.44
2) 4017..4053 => -4.08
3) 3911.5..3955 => 2.88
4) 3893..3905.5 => -1.20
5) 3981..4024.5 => -3.99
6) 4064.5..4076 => -0.51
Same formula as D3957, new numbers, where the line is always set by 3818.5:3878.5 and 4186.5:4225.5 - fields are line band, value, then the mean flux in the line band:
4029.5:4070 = -3.9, 31.7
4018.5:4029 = -1.5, 32.5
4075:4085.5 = -1.1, 32.5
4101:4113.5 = -0.1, 30.3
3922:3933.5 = 1.8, 22.4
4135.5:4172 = -1.6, 32.3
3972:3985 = 1.0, 25.5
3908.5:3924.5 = -1.3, 28.5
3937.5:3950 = 0.3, 26.2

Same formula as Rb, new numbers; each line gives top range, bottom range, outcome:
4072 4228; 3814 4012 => 1.24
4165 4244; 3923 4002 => 1.28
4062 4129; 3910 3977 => 1.29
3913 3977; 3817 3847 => 1.04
